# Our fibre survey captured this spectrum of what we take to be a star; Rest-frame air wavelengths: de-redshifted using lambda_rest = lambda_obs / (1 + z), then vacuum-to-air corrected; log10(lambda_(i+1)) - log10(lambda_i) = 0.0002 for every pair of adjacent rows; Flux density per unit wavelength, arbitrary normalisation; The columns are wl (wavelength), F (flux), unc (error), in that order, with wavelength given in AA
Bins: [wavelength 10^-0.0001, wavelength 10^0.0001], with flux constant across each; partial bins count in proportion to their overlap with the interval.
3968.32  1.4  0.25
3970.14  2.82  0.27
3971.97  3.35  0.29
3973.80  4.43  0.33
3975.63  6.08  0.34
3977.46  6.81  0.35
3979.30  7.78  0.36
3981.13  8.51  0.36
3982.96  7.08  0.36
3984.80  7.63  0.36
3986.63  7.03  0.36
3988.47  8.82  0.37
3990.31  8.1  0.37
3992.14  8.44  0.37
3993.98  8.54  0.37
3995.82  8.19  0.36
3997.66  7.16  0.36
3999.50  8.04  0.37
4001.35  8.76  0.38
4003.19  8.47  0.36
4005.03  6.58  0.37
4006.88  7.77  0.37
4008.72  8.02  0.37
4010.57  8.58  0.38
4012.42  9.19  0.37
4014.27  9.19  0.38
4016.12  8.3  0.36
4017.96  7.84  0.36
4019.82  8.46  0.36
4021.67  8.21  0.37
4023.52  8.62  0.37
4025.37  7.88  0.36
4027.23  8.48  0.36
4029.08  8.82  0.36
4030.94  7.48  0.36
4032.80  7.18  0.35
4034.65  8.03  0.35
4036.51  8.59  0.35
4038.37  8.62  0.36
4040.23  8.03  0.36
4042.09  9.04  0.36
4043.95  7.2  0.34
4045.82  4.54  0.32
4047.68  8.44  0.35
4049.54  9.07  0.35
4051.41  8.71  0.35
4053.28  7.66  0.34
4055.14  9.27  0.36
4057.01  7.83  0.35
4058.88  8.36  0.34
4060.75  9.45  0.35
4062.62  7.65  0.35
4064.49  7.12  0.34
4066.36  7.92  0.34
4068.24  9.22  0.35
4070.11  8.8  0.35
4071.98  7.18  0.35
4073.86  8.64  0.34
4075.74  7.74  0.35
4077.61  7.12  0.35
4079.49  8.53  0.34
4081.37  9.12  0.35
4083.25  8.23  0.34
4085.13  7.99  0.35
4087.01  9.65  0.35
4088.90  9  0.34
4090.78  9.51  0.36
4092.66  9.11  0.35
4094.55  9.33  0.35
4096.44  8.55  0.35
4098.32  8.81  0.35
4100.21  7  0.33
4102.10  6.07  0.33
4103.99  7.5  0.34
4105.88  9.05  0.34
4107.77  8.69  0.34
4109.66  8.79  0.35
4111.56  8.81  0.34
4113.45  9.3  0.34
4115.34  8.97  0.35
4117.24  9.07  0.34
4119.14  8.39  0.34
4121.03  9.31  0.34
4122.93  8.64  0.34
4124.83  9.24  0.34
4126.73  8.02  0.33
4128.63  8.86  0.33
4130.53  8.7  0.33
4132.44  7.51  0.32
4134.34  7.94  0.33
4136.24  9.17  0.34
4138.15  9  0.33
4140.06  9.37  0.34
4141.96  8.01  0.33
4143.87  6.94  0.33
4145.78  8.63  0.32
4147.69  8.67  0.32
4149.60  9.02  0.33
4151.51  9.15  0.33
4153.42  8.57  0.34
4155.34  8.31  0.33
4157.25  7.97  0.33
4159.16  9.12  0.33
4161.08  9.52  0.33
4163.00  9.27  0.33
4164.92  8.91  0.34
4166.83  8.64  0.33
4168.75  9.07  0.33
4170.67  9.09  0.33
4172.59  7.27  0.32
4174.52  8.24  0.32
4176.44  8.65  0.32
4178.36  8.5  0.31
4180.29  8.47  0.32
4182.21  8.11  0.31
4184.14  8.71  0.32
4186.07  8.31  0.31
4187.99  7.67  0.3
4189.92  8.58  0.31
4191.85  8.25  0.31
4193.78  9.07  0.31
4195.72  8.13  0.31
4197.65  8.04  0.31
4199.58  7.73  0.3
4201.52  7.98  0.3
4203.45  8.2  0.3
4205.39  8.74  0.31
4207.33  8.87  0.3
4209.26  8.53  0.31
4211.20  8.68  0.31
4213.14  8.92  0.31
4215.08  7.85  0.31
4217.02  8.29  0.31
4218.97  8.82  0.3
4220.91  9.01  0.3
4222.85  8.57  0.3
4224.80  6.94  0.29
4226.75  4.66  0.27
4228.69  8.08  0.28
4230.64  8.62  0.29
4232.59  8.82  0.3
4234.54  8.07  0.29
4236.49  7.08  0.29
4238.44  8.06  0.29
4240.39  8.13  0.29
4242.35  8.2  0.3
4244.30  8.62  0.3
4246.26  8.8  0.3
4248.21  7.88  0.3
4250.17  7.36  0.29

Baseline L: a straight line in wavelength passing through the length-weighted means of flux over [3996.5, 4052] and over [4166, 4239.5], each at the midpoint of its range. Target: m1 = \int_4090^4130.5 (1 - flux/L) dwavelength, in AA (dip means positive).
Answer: -2.21 AA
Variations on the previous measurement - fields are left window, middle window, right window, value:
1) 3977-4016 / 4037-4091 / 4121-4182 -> 0.3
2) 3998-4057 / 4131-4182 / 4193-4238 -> -2.6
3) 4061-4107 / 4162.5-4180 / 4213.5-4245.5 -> -1.0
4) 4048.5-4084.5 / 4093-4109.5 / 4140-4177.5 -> 0.4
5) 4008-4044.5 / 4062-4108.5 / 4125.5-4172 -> 0.9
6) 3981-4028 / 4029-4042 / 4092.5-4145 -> 0.2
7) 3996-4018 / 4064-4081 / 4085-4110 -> 0.7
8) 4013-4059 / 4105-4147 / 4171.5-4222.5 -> -1.9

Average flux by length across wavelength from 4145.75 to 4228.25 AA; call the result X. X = 8.41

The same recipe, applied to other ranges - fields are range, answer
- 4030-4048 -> 7.69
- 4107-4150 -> 8.65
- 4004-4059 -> 8.13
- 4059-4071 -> 8.36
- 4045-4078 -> 8.07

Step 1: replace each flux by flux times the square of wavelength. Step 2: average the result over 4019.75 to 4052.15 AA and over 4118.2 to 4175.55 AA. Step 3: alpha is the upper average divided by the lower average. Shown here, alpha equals 1.1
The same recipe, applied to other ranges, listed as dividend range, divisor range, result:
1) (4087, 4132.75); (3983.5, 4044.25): 1.11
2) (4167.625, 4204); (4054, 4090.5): 1.05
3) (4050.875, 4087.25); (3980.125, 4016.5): 1.06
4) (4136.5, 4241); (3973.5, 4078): 1.13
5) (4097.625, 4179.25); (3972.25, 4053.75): 1.15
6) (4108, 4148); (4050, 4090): 1.06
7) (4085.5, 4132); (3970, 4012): 1.24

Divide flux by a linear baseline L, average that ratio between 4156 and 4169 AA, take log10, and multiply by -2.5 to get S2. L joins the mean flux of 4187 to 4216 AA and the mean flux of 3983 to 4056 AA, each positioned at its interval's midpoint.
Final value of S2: -0.08 mag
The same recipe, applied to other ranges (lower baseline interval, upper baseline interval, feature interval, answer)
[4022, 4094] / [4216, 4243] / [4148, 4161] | -0.09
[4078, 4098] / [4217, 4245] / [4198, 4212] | -0.03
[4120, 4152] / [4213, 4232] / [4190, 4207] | -0.02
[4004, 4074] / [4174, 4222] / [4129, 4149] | -0.01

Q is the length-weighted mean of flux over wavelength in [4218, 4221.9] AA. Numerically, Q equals 8.93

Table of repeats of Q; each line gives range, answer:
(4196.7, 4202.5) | 7.92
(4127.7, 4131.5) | 8.76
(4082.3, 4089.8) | 8.71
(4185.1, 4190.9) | 8.19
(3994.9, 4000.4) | 7.8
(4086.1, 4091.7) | 9.38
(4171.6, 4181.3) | 8.23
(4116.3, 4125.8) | 8.93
